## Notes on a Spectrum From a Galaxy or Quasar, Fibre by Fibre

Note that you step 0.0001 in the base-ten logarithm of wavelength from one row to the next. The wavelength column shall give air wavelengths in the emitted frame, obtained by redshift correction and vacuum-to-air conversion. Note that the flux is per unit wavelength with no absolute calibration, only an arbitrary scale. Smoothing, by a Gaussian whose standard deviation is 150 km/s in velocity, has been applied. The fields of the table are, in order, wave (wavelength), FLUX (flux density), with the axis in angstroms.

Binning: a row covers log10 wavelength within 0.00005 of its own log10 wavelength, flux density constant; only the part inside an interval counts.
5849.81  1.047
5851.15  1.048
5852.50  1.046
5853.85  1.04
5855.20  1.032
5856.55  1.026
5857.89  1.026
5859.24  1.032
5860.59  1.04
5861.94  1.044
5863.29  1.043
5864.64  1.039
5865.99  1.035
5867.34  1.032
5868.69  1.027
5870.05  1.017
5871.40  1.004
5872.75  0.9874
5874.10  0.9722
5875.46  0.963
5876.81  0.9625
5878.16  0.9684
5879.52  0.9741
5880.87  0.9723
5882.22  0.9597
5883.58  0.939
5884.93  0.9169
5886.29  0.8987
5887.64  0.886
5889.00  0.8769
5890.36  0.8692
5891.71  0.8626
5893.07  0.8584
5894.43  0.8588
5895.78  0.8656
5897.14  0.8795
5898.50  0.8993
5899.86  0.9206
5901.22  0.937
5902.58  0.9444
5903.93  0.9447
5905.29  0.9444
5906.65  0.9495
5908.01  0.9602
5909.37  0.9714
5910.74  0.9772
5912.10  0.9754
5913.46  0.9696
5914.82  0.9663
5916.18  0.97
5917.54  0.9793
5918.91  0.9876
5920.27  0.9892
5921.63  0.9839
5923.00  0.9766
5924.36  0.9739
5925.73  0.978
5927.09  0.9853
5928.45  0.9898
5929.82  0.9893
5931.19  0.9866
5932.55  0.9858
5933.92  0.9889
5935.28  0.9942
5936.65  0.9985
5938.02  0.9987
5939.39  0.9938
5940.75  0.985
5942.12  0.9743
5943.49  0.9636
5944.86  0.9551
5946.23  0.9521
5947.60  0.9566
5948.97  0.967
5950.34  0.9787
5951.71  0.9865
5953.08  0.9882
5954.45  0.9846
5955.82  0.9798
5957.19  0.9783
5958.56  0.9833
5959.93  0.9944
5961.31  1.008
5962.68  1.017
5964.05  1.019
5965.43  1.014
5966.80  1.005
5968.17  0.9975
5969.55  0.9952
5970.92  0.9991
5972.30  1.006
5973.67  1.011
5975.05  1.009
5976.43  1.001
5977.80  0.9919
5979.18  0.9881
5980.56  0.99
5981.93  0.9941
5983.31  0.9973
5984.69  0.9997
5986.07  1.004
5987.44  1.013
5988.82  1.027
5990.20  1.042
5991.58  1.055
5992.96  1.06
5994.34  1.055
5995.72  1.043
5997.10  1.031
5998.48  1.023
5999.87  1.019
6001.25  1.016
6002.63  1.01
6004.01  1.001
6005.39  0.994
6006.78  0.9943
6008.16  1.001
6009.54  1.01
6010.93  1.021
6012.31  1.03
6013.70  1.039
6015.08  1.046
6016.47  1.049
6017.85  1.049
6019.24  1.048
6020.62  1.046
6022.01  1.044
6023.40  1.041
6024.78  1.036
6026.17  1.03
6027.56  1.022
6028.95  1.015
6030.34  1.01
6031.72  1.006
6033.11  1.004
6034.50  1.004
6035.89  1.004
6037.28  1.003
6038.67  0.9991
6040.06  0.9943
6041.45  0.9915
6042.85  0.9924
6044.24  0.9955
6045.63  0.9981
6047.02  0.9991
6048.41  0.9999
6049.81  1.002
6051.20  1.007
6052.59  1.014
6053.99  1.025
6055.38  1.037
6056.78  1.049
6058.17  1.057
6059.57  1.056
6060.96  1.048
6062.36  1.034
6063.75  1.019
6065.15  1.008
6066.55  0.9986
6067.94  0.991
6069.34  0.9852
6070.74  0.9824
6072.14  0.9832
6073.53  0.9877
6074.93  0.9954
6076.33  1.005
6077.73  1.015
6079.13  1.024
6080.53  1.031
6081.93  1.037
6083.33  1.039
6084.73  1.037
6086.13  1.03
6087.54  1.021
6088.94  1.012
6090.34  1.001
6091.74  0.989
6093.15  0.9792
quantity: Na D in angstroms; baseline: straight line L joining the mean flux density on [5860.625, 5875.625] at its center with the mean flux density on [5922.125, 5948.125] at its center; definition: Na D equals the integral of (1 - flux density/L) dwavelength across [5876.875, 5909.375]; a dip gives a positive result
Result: 2.7 angstroms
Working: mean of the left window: 1.02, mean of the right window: 0.98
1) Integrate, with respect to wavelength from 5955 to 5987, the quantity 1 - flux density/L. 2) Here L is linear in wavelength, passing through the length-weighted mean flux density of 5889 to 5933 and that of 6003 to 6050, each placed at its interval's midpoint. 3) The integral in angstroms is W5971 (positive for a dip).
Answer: -0.6 angstroms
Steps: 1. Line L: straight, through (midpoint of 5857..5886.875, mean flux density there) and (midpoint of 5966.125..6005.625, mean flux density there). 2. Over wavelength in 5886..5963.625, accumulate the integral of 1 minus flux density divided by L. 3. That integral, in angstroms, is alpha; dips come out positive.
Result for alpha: 3.4 angstroms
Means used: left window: 0.994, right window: 1.01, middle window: 0.959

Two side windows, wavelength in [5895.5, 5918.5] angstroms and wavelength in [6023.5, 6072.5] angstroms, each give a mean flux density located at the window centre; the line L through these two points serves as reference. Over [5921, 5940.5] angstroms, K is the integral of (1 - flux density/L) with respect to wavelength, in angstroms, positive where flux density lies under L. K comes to -0.6 angstroms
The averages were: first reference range 0.946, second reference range 1.01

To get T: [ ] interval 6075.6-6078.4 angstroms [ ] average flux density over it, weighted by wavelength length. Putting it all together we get 1.01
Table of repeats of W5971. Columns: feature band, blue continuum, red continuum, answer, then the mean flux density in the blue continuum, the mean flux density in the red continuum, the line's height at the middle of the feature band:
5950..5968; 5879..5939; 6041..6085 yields -0.5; 0.949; 1.01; 0.97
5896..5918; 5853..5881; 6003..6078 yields 1.4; 1.01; 1.02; 1.01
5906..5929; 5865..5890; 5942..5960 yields -0.1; 0.966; 0.974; 0.97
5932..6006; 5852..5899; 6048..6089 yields -0.7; 0.967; 1.02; 0.992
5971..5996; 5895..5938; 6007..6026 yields -0.1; 0.964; 1.03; 1.01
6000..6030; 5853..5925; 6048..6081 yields -0.7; 0.965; 1.01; 1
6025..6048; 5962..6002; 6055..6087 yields 0.3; 1.01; 1.02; 1.02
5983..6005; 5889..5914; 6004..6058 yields -0.8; 0.92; 1.02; 0.989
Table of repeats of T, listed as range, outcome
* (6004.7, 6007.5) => 0.993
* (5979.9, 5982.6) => 0.995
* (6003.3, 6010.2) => 1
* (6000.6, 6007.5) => 1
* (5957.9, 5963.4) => 1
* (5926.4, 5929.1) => 0.991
